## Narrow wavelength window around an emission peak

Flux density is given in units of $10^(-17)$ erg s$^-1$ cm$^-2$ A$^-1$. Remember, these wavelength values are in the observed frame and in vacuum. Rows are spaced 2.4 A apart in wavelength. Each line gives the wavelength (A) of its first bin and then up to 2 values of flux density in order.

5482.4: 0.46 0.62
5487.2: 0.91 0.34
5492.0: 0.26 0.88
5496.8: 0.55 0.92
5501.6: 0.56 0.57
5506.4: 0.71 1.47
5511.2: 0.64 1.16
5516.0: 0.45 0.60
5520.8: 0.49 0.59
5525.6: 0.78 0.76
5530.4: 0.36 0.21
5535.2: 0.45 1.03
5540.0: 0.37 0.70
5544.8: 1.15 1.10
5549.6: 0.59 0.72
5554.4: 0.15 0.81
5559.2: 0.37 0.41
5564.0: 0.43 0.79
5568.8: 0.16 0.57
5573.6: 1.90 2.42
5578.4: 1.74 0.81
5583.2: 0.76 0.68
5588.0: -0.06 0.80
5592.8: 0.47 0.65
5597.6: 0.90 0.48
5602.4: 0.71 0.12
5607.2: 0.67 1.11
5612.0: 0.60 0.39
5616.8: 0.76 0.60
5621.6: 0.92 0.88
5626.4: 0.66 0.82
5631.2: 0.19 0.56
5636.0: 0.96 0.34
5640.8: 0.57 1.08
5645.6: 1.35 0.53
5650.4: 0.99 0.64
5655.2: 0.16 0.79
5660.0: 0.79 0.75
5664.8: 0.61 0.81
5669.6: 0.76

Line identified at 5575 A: H-beta 4861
